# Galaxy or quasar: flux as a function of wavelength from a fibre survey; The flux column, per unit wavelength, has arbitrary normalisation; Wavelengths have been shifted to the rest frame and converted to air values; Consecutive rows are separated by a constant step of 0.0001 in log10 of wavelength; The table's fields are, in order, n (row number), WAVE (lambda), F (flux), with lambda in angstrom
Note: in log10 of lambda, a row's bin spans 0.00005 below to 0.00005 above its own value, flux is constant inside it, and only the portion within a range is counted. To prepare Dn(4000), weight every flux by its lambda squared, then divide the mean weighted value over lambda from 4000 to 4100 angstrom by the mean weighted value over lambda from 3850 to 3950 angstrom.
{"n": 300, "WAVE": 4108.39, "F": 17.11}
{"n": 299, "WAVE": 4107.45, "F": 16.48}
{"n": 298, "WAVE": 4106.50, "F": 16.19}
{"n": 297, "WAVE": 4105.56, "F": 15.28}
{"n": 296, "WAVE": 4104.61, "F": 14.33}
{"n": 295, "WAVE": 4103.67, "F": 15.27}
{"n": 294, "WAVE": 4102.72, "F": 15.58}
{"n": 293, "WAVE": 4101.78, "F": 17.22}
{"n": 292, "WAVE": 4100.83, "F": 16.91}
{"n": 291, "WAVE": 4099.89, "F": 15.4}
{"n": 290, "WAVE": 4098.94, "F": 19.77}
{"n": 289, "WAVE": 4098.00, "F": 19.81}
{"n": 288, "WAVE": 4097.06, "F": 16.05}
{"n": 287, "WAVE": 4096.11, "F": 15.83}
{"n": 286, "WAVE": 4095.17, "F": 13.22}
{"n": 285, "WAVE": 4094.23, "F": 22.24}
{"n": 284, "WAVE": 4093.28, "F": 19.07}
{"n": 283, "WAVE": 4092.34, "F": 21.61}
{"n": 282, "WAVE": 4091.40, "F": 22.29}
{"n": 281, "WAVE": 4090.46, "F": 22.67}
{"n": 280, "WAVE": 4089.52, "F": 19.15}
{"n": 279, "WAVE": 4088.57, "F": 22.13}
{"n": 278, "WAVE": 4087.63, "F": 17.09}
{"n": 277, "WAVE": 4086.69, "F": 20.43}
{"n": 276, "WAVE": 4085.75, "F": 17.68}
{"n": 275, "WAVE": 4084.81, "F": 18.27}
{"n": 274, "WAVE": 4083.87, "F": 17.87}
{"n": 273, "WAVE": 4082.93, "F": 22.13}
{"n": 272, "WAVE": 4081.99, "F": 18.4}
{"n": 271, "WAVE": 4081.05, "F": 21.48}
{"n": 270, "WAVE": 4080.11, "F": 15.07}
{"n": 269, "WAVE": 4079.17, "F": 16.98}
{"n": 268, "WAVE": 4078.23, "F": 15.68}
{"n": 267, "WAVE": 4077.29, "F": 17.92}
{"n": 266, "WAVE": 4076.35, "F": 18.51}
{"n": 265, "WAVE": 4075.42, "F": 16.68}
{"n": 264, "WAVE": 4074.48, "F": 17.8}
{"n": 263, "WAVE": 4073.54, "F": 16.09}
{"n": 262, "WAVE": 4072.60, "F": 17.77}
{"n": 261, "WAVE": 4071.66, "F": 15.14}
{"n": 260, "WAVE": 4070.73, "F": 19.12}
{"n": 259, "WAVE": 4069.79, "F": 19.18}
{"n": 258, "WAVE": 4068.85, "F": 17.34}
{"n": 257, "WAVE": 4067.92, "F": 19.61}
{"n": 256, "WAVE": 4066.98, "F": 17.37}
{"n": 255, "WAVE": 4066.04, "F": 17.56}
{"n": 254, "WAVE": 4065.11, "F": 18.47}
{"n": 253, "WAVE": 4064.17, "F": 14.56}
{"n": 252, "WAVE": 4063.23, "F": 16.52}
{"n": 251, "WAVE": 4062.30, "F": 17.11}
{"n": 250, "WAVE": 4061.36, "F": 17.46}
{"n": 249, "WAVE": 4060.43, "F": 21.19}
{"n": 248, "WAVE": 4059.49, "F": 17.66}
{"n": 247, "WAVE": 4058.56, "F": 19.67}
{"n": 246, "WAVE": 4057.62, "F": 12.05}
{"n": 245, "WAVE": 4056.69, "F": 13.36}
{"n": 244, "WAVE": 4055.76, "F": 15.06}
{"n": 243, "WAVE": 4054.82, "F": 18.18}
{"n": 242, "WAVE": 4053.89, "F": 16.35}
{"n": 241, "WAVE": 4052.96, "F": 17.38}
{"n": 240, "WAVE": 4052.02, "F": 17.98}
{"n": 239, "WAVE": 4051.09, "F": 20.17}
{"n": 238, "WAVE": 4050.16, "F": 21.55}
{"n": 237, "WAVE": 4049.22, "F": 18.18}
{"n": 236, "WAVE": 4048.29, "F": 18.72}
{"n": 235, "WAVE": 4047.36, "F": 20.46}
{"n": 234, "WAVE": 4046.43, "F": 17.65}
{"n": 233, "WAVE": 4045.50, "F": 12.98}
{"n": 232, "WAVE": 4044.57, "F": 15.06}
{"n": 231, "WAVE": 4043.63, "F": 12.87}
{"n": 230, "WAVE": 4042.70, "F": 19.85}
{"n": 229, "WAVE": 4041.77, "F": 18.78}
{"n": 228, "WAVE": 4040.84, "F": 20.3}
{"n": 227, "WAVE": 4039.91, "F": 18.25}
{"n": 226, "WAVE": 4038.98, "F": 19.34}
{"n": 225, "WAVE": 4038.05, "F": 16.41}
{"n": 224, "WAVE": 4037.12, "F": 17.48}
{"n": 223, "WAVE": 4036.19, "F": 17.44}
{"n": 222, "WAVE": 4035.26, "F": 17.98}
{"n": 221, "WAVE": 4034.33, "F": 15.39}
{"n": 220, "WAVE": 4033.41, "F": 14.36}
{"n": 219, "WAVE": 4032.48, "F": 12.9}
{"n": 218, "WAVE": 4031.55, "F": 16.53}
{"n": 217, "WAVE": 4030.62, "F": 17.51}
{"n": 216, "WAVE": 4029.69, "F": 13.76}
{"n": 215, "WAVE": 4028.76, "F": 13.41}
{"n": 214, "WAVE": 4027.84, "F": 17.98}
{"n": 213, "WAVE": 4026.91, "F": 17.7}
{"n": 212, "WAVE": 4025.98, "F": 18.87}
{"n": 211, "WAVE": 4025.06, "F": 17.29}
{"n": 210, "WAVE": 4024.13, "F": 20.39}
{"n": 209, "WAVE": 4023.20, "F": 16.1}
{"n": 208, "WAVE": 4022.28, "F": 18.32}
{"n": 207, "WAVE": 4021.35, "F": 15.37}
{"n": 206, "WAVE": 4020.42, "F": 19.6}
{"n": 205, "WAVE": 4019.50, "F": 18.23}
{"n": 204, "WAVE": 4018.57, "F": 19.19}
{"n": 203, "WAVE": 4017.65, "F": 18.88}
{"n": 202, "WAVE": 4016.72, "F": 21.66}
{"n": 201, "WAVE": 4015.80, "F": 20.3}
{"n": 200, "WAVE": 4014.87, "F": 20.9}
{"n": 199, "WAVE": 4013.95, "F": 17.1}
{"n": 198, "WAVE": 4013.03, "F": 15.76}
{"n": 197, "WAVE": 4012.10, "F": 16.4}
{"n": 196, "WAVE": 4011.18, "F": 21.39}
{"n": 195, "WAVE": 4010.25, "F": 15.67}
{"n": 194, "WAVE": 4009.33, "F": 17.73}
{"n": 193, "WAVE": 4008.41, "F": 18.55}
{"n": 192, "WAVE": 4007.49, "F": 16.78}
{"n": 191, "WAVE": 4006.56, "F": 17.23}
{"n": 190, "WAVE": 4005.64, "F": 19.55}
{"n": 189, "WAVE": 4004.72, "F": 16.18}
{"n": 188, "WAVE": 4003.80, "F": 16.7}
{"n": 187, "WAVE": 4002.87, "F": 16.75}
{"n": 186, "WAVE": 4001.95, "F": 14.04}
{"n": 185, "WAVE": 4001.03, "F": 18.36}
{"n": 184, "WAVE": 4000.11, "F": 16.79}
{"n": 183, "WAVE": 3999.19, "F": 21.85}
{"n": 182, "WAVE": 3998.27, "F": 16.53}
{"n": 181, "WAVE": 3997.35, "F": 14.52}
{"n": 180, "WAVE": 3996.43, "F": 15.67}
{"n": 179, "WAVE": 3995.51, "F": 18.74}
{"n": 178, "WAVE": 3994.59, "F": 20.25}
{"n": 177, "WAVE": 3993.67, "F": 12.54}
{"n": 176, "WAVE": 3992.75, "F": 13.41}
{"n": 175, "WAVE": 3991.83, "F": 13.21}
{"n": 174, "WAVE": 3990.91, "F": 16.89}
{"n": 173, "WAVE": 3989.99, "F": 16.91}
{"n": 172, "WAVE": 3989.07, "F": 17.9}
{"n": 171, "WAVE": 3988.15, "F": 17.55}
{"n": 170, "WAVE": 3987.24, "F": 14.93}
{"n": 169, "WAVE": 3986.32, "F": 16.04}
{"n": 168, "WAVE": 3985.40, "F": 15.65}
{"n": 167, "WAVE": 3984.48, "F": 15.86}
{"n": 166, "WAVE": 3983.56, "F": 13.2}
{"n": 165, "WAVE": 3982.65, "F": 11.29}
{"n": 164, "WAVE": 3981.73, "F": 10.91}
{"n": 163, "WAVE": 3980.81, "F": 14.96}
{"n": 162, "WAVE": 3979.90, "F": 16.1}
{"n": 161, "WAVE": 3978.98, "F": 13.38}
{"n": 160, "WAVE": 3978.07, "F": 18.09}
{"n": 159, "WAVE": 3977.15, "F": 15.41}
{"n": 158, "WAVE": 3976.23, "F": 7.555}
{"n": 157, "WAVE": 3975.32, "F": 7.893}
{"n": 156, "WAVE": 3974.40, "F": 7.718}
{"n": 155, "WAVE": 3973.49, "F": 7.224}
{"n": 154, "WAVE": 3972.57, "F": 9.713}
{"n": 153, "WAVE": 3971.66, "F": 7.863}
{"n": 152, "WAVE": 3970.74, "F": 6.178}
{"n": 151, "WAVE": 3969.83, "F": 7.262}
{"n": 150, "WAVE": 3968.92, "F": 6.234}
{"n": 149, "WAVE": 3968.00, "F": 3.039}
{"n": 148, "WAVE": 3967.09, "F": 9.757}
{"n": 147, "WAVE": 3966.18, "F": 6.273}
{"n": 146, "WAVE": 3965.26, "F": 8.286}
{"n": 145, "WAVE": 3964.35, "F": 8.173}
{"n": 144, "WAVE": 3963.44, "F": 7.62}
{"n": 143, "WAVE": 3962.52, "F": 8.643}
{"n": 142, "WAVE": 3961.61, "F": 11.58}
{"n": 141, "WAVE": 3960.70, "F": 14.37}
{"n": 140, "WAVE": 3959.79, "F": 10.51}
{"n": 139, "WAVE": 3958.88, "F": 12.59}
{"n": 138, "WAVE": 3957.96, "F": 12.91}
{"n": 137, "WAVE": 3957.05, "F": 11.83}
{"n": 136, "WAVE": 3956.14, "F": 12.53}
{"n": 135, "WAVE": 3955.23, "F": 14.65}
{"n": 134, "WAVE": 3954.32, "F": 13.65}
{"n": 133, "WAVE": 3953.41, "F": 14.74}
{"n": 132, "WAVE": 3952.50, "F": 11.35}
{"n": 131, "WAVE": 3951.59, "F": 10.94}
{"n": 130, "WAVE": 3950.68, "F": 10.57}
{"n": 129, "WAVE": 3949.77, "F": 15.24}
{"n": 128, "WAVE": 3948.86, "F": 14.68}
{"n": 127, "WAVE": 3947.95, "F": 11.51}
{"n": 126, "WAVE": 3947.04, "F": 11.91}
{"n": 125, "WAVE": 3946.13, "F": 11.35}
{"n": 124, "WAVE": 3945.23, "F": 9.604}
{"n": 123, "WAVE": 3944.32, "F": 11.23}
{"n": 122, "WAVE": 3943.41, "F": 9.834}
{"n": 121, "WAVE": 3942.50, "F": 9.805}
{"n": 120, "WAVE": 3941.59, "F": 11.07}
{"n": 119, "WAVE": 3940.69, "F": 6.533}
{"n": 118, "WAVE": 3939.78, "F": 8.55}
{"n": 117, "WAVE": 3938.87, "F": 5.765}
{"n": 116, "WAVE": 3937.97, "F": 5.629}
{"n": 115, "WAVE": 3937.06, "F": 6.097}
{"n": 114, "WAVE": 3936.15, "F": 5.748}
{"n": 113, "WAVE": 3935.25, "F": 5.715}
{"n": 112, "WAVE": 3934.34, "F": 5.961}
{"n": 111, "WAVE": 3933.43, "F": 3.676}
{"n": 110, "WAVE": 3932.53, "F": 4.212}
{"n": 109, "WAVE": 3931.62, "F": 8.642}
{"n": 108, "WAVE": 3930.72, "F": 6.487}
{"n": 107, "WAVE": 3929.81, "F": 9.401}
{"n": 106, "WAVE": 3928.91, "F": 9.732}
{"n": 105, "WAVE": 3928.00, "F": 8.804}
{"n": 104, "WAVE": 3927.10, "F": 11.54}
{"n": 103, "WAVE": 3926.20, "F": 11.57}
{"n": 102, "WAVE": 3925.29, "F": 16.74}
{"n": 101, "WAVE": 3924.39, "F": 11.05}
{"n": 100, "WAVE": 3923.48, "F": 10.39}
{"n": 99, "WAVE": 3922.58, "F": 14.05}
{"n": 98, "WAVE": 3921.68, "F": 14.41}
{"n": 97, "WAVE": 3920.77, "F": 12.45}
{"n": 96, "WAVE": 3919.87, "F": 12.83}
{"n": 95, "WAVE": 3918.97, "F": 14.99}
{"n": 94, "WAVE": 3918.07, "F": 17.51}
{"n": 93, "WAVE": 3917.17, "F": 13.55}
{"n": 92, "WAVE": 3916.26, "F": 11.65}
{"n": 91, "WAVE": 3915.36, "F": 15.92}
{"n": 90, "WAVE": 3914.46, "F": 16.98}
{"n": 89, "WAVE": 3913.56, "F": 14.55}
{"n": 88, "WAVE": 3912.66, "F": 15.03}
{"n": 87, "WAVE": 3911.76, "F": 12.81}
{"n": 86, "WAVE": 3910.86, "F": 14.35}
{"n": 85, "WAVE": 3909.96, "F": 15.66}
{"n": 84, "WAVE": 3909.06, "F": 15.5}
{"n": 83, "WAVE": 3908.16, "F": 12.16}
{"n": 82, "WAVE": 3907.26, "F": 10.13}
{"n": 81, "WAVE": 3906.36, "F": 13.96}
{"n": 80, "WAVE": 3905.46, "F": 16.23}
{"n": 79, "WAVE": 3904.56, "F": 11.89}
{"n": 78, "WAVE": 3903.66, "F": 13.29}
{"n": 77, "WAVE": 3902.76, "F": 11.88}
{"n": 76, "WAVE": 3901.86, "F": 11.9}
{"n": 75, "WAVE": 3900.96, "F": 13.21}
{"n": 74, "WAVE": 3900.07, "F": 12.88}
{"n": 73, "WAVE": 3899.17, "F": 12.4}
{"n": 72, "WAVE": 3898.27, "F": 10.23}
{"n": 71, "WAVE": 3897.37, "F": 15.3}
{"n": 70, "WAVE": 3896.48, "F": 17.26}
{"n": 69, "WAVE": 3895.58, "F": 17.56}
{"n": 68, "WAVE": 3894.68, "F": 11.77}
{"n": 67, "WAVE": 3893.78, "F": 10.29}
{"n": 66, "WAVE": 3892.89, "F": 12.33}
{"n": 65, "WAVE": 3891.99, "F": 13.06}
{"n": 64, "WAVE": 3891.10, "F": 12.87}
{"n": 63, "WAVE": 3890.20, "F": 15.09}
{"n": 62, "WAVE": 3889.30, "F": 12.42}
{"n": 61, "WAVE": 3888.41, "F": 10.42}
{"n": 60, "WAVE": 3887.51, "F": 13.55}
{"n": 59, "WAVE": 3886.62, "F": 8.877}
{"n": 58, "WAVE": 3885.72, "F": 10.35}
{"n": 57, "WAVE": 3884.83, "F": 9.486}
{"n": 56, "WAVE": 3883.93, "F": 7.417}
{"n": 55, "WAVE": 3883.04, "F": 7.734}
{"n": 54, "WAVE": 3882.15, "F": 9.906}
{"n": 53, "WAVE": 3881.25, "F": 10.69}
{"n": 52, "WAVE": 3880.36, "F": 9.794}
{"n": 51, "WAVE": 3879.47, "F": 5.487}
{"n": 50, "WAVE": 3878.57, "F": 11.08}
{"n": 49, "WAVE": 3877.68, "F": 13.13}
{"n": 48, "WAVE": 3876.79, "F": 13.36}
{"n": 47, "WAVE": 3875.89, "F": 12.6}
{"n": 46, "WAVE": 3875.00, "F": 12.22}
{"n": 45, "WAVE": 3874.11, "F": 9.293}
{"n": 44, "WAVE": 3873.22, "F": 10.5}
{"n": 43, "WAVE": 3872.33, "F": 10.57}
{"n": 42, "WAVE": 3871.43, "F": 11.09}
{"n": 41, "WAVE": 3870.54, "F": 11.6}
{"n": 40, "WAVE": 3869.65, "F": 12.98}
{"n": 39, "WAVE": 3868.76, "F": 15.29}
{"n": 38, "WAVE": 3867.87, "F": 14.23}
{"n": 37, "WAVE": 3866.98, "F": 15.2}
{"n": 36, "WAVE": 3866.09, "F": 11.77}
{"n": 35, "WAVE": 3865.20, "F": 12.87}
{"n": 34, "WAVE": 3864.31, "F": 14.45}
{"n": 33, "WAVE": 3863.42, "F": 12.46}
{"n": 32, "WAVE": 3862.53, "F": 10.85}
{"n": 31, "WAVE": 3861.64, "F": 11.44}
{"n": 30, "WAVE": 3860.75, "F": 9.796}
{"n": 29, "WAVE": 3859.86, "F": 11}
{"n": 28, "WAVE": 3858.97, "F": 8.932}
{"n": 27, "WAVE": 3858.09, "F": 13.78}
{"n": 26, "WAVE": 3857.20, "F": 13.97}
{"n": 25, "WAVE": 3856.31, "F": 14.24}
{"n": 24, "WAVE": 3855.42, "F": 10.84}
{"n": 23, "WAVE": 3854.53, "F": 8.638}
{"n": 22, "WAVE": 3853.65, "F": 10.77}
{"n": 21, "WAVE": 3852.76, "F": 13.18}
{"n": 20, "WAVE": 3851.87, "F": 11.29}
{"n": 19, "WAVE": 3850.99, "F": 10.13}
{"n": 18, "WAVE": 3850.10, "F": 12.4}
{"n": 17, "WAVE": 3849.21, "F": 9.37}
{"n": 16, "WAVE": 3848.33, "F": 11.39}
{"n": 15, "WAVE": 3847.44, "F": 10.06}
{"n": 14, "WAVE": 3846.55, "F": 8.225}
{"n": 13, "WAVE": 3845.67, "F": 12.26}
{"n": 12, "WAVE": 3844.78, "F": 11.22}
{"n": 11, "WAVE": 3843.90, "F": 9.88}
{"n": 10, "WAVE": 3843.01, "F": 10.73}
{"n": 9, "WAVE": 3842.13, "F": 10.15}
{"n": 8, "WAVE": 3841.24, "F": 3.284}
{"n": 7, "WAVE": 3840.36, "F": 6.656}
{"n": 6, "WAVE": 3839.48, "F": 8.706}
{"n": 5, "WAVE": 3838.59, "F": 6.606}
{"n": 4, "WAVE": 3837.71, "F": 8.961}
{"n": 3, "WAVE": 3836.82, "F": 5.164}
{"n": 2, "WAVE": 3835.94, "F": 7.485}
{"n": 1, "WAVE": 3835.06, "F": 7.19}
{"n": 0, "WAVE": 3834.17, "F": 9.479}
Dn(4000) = 1.7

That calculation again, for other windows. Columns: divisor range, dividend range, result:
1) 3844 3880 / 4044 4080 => 1.66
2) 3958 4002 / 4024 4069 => 1.40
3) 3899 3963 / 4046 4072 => 1.63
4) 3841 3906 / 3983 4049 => 1.58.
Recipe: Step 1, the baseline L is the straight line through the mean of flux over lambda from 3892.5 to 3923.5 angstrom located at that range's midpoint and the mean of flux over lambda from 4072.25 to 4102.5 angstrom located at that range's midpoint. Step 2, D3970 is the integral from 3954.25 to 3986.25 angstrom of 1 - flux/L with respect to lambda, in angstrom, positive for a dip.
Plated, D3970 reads 9.34 angstrom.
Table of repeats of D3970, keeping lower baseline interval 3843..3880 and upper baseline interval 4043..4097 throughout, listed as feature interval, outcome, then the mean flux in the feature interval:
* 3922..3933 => 2.66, 10.3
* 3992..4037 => -2.91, 17.2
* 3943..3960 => 2.46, 12.2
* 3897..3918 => -1.07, 13.6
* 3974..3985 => 1.75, 12.7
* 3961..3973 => 5.63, 7.82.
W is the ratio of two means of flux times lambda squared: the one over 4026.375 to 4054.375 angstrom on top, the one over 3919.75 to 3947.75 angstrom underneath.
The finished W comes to 1.9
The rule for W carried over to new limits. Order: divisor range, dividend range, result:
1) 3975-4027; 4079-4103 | 1.17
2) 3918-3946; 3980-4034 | 1.82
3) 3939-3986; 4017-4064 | 1.65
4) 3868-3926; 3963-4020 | 1.21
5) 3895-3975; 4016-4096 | 1.71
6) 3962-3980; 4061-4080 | 2.02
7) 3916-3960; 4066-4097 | 1.85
